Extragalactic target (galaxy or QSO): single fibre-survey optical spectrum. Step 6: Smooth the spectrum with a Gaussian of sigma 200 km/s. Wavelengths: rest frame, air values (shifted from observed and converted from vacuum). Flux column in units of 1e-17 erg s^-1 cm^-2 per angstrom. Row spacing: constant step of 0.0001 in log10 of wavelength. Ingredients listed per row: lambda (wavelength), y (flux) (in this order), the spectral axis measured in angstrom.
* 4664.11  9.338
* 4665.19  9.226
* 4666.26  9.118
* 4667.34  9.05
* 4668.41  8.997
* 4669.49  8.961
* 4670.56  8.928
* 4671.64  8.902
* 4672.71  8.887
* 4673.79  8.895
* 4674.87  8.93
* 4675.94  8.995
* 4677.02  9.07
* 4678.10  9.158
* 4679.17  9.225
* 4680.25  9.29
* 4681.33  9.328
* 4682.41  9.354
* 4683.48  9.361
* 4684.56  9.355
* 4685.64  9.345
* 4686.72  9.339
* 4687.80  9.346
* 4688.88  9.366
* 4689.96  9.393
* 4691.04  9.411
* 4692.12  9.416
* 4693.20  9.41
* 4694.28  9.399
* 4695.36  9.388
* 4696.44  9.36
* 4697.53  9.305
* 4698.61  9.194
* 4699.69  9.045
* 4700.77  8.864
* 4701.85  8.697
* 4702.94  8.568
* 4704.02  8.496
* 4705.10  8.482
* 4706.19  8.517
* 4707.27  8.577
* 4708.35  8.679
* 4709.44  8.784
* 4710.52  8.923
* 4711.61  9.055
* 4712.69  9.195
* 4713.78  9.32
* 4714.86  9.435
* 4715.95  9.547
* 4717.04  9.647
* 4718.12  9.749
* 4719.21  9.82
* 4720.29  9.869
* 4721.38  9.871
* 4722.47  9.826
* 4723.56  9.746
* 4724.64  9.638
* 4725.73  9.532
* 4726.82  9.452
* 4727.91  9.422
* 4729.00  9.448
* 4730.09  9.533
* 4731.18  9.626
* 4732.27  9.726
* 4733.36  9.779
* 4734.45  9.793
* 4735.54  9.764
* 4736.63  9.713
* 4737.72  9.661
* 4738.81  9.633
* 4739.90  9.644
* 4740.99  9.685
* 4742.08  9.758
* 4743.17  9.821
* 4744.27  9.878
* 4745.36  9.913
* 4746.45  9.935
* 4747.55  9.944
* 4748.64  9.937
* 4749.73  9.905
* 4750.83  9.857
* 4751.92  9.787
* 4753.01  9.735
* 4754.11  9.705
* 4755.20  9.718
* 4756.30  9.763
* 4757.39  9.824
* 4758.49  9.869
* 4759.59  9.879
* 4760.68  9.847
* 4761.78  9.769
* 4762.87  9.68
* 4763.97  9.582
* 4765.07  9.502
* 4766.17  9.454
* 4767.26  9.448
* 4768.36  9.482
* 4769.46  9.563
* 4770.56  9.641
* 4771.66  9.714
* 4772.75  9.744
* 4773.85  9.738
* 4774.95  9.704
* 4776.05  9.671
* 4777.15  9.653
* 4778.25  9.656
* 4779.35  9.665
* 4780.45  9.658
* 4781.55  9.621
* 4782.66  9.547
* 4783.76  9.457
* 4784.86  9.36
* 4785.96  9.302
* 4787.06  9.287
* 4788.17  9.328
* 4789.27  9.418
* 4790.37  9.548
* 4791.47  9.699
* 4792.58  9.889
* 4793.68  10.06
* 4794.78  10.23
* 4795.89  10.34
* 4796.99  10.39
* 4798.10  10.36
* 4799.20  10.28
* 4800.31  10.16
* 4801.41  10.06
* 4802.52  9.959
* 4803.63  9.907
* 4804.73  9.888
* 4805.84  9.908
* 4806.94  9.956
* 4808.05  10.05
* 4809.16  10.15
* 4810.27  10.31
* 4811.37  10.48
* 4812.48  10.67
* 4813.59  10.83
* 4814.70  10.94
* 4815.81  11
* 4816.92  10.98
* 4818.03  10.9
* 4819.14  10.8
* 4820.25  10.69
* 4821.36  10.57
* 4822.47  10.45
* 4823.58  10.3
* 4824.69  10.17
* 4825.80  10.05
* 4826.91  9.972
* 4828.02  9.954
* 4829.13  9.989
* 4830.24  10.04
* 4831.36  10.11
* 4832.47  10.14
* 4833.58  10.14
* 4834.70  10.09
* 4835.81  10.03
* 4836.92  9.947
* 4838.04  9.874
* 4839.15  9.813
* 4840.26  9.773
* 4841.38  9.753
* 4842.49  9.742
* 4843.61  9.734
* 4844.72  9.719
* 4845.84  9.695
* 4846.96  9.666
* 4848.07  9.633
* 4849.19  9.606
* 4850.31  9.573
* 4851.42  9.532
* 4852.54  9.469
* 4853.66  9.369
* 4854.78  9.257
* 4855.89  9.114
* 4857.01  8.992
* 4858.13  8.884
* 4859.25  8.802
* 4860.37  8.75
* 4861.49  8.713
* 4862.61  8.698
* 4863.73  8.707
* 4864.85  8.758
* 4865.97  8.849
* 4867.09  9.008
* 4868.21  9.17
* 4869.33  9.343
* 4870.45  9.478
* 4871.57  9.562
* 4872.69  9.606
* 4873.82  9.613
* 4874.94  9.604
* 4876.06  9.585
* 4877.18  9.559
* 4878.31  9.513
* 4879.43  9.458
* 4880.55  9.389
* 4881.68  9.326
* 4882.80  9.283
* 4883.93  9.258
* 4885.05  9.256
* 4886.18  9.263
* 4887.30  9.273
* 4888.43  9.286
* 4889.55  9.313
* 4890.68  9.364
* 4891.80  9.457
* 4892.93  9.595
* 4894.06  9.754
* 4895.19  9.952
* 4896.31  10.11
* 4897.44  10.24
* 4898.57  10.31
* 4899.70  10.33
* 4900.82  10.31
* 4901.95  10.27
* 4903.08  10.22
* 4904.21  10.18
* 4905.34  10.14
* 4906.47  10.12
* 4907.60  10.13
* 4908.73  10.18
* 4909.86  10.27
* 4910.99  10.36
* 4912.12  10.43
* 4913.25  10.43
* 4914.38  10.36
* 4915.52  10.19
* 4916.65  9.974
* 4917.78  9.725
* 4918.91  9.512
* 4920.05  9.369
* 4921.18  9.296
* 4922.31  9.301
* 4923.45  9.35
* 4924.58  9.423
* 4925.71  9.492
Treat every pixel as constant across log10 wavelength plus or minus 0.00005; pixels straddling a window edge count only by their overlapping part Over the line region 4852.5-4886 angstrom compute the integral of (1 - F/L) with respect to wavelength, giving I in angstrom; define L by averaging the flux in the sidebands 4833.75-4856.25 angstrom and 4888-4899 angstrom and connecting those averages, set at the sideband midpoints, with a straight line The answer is 1.7 angstrom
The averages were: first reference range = 9.68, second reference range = 9.74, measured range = 9.21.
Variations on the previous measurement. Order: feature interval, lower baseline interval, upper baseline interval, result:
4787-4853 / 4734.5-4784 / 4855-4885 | -4.5 angstrom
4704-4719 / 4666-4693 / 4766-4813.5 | 0.5 angstrom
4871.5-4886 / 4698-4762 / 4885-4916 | 0.7 angstrom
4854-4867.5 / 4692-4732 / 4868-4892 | 0.7 angstrom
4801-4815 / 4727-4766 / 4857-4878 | -1.2 angstrom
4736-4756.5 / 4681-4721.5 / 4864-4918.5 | -1.0 angstrom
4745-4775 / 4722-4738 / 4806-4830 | 0.5 angstrom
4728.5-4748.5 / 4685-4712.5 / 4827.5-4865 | -1.2 angstrom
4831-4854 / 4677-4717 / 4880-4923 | -0.4 angstrom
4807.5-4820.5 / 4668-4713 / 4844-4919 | -1.7 angstrom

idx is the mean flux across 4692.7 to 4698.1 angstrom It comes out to 9.36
